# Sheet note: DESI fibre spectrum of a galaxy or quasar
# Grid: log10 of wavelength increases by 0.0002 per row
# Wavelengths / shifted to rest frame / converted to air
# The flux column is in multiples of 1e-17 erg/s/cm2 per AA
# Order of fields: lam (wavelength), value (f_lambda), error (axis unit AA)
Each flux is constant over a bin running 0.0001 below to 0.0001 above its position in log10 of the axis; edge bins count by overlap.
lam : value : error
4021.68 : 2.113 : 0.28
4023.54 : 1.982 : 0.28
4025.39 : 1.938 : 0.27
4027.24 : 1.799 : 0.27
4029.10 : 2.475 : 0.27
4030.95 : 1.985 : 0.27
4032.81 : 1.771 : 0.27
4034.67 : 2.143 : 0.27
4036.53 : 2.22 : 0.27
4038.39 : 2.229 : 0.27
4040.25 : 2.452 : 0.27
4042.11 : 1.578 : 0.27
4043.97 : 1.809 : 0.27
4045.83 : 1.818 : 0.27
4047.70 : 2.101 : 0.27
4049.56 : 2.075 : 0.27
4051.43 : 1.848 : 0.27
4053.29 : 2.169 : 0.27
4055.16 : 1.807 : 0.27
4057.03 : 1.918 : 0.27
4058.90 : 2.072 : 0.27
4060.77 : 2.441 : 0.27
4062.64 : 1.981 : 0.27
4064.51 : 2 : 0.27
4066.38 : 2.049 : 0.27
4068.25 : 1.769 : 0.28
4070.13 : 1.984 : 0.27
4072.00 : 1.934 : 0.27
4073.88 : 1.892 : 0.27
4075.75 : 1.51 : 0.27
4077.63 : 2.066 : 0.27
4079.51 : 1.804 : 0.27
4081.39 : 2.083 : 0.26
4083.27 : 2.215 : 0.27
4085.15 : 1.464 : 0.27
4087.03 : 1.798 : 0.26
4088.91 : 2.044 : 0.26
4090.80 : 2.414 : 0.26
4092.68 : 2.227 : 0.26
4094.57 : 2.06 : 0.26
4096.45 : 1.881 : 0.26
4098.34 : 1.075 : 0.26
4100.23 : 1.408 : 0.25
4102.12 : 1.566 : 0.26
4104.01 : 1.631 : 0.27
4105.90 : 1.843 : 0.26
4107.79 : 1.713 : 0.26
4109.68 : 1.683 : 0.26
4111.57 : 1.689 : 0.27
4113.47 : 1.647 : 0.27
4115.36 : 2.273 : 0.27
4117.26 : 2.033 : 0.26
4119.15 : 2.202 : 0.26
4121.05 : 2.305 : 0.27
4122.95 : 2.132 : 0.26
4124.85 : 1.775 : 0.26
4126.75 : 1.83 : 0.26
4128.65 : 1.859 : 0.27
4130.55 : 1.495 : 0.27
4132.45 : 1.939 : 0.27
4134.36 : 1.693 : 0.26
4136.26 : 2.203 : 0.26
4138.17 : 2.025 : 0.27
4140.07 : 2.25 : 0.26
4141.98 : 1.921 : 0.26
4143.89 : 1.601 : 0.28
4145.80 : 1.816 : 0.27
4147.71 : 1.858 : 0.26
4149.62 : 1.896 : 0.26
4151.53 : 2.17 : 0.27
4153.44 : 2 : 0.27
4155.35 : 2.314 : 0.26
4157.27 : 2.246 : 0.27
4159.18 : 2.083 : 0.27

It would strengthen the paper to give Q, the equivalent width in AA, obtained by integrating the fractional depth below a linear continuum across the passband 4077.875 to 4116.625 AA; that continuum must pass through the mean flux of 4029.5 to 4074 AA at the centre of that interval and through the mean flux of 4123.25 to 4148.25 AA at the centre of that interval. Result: 2.09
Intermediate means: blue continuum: 2.01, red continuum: 1.87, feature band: 1.83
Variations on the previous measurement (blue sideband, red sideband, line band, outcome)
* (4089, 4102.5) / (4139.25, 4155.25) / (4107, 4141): -0.58 AA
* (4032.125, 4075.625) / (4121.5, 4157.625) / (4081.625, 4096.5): -0.37 AA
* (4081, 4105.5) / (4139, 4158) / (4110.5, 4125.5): -0.79 AA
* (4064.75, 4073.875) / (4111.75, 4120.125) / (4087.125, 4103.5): 1.22 AA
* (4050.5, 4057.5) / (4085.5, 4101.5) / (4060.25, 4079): -0.48 AA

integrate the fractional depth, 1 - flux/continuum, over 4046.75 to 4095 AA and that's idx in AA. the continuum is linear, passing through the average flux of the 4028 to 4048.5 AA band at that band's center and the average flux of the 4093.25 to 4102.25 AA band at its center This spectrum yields -4.7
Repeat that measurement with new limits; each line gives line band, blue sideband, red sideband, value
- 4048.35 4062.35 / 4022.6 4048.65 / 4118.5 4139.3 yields -0.3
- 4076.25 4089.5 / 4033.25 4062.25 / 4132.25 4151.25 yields 0.6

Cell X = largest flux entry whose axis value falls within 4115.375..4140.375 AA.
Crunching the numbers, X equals 2.305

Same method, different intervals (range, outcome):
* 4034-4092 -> 2.452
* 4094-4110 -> 2.06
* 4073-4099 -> 2.414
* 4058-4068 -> 2.441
